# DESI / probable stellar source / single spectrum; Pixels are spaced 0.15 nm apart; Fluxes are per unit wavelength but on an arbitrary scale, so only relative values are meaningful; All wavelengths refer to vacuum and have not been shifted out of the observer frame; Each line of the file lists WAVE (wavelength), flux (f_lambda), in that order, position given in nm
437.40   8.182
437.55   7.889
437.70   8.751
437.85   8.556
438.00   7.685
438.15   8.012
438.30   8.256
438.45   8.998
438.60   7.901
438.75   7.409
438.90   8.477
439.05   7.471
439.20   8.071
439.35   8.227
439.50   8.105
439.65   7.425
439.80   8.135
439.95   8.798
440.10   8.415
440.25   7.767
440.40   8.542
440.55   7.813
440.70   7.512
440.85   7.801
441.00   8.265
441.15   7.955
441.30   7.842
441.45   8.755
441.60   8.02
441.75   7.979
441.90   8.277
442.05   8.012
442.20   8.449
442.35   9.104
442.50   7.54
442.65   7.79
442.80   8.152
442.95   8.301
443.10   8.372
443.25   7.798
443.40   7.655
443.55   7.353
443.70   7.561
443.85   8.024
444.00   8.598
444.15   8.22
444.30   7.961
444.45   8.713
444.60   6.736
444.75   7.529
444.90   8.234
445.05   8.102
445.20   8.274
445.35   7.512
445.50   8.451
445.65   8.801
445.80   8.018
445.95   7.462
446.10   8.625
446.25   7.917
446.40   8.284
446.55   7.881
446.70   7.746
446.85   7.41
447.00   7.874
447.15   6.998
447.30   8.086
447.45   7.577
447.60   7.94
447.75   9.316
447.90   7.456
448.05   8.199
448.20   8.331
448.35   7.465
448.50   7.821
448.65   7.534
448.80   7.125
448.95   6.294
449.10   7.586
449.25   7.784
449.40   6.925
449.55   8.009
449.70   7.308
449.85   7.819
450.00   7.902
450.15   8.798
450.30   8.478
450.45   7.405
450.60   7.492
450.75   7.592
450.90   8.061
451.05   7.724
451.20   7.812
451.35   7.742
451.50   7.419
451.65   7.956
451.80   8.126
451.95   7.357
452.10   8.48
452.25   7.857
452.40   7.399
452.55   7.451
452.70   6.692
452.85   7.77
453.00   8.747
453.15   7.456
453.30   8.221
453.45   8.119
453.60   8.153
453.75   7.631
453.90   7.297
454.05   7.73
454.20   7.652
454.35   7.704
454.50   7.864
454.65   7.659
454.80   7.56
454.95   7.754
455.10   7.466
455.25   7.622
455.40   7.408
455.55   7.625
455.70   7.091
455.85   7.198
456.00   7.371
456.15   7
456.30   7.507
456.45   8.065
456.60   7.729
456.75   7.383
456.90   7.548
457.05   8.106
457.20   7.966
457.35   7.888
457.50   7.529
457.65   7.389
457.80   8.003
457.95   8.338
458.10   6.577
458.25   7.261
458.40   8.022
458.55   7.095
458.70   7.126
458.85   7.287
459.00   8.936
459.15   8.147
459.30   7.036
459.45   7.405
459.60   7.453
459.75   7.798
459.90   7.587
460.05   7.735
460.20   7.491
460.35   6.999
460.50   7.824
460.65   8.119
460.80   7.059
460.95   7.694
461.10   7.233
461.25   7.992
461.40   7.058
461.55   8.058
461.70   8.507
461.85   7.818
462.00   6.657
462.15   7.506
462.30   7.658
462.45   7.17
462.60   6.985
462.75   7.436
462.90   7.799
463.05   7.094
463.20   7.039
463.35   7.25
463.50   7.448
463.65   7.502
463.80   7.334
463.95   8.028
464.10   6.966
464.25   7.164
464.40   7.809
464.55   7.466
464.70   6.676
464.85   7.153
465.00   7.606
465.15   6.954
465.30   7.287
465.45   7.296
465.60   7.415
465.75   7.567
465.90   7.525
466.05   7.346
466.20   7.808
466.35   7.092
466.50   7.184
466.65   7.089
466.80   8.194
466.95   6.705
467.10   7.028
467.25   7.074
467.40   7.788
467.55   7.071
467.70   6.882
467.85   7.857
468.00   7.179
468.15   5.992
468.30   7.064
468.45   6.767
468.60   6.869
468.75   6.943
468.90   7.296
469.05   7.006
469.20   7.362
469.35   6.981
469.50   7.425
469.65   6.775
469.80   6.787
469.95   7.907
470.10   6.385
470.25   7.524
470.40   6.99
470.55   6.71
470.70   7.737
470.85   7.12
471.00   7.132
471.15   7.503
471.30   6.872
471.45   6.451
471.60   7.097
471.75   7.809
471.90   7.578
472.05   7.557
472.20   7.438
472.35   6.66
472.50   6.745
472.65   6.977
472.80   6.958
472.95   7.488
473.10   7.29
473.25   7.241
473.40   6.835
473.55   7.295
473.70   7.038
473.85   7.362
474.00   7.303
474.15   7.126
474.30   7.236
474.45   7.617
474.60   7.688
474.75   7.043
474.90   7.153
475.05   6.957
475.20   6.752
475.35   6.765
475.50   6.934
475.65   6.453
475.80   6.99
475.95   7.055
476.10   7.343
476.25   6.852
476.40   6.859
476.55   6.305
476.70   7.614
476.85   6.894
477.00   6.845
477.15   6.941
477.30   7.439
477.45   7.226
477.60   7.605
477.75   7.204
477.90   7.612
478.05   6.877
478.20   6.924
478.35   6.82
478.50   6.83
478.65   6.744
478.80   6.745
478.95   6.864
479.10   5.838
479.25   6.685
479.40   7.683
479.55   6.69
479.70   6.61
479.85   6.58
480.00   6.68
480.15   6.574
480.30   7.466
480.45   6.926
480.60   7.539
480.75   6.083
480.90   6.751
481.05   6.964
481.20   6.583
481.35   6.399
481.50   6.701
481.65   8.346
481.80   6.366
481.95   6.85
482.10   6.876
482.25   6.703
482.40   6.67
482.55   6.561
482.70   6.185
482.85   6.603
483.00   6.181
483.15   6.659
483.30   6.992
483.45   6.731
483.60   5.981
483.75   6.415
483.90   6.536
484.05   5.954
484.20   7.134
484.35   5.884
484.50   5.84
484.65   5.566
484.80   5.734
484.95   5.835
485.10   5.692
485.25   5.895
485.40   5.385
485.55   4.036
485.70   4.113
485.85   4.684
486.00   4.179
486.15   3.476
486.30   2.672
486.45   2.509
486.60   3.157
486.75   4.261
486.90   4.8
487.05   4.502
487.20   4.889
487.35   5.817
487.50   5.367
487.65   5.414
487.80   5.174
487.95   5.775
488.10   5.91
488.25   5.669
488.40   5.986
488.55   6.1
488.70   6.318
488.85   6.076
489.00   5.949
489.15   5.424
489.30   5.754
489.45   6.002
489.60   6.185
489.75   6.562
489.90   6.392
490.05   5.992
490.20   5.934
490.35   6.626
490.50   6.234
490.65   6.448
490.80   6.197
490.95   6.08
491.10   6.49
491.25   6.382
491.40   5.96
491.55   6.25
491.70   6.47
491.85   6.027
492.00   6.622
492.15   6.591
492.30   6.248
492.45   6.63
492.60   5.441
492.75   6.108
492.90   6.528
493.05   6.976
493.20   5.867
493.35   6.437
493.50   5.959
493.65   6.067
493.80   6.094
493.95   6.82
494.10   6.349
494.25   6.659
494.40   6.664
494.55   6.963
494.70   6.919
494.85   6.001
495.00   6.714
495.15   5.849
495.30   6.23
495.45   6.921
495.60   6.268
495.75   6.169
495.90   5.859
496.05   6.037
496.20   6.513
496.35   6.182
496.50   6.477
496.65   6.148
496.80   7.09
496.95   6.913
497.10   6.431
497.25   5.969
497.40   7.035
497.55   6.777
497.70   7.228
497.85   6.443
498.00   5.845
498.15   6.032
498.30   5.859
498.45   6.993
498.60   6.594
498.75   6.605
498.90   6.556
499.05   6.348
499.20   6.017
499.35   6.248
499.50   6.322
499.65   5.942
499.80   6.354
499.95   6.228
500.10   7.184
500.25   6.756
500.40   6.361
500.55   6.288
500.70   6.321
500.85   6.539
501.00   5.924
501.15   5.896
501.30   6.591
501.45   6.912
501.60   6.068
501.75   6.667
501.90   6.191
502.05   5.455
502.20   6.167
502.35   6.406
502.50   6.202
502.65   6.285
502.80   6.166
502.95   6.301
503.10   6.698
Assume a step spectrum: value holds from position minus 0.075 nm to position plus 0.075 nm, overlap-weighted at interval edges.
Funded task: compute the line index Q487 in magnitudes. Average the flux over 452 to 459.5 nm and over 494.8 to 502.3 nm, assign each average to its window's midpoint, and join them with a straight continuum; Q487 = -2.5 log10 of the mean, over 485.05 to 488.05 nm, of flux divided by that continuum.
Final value 0.41 mag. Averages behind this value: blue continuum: 7.65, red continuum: 6.37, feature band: 4.59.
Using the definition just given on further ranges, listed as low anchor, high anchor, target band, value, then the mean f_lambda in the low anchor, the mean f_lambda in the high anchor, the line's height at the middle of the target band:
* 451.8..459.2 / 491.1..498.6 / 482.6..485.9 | 0.14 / 7.66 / 6.39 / 6.73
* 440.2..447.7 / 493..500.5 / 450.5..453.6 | 0.00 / 8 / 6.42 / 7.76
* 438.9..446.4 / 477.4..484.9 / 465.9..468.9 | 0.00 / 8.06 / 6.69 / 7.18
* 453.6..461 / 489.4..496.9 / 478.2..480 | 0.01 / 7.59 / 6.34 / 6.83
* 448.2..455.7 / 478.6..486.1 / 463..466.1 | -0.03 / 7.69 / 6.34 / 7.13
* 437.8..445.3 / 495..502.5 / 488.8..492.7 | 0.07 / 8.06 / 6.37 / 6.61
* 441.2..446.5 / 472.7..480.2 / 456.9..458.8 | 0.00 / 8.07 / 7.01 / 7.61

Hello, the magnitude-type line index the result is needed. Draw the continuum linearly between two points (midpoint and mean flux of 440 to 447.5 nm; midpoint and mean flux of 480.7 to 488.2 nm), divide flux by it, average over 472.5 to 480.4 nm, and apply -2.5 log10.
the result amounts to -0.14 mag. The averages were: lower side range 8.01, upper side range 5.71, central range 7.01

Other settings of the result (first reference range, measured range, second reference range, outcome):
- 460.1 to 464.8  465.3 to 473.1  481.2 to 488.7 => -0.04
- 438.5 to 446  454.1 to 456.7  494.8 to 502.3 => 0.01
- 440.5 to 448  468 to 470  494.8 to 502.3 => 0.04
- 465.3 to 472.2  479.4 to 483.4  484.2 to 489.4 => -0.18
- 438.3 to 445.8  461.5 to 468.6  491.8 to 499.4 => 0.00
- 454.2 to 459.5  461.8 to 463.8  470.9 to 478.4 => 0.02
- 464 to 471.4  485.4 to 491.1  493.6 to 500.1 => 0.24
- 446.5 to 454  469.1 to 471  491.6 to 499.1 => 0.00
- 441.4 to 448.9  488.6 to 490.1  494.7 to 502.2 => 0.10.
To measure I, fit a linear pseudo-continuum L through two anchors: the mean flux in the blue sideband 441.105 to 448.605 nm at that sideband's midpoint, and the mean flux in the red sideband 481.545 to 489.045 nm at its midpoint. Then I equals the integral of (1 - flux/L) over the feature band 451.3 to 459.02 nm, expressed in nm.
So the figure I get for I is -0.26 nm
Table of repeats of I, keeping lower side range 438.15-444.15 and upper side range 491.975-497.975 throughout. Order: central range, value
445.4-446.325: -0.031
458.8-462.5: -0.068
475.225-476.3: 0.016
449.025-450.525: 0.002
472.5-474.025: -0.014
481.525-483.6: 0.026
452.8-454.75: -0.039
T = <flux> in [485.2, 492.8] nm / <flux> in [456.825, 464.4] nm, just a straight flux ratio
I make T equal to 0.74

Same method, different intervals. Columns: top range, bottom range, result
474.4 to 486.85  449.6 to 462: 0.83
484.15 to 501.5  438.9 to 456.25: 0.76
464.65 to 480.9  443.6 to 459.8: 0.91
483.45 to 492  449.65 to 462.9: 0.73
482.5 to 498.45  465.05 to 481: 0.84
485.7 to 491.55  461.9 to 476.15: 0.76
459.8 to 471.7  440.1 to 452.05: 0.92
